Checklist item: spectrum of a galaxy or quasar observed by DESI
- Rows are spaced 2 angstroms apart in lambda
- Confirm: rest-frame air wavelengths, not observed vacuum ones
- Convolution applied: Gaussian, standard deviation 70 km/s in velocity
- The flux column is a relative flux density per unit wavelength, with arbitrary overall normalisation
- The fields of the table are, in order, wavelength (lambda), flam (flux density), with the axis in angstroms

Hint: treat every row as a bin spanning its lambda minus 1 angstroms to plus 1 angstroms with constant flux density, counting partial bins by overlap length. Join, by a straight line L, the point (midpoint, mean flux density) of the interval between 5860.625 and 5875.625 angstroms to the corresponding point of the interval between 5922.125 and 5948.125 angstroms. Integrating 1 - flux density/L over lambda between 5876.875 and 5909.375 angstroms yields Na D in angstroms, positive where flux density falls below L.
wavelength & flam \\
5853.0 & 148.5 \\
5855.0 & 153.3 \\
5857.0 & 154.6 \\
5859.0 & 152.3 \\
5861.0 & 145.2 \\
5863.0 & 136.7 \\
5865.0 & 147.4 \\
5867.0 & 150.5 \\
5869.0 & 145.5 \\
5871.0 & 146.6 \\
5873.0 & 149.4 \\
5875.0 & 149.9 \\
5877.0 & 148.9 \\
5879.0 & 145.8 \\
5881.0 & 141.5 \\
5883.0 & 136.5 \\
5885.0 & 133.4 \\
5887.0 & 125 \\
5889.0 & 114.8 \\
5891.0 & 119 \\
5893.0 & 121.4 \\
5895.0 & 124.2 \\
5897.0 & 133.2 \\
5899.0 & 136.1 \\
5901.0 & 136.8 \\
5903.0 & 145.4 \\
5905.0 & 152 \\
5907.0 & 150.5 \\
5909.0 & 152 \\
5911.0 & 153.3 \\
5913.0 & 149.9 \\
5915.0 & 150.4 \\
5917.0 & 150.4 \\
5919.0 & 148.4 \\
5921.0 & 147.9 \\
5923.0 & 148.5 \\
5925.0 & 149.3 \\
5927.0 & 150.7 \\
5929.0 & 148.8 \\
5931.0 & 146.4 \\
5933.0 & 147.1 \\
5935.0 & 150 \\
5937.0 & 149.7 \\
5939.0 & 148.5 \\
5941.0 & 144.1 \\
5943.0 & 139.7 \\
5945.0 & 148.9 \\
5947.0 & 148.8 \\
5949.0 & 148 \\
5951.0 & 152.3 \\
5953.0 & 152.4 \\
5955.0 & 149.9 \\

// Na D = 2.49 angstroms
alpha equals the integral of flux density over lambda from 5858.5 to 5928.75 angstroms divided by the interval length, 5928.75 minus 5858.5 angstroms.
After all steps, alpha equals 143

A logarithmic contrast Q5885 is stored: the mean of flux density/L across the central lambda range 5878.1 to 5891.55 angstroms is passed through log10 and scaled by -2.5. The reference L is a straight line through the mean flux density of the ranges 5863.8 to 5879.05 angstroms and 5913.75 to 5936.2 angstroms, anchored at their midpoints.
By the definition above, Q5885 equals 0.13 mag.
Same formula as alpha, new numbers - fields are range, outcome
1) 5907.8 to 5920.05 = 151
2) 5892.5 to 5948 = 146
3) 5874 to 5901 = 133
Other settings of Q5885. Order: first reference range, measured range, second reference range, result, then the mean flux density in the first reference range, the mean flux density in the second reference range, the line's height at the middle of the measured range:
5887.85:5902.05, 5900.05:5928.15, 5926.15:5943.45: -0.10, 127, 147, 137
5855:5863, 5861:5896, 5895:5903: 0.04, 149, 135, 142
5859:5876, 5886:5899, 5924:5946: 0.19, 147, 148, 147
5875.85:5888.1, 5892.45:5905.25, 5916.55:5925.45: 0.06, 138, 149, 143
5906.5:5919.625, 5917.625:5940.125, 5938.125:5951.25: 0.00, 151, 147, 149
